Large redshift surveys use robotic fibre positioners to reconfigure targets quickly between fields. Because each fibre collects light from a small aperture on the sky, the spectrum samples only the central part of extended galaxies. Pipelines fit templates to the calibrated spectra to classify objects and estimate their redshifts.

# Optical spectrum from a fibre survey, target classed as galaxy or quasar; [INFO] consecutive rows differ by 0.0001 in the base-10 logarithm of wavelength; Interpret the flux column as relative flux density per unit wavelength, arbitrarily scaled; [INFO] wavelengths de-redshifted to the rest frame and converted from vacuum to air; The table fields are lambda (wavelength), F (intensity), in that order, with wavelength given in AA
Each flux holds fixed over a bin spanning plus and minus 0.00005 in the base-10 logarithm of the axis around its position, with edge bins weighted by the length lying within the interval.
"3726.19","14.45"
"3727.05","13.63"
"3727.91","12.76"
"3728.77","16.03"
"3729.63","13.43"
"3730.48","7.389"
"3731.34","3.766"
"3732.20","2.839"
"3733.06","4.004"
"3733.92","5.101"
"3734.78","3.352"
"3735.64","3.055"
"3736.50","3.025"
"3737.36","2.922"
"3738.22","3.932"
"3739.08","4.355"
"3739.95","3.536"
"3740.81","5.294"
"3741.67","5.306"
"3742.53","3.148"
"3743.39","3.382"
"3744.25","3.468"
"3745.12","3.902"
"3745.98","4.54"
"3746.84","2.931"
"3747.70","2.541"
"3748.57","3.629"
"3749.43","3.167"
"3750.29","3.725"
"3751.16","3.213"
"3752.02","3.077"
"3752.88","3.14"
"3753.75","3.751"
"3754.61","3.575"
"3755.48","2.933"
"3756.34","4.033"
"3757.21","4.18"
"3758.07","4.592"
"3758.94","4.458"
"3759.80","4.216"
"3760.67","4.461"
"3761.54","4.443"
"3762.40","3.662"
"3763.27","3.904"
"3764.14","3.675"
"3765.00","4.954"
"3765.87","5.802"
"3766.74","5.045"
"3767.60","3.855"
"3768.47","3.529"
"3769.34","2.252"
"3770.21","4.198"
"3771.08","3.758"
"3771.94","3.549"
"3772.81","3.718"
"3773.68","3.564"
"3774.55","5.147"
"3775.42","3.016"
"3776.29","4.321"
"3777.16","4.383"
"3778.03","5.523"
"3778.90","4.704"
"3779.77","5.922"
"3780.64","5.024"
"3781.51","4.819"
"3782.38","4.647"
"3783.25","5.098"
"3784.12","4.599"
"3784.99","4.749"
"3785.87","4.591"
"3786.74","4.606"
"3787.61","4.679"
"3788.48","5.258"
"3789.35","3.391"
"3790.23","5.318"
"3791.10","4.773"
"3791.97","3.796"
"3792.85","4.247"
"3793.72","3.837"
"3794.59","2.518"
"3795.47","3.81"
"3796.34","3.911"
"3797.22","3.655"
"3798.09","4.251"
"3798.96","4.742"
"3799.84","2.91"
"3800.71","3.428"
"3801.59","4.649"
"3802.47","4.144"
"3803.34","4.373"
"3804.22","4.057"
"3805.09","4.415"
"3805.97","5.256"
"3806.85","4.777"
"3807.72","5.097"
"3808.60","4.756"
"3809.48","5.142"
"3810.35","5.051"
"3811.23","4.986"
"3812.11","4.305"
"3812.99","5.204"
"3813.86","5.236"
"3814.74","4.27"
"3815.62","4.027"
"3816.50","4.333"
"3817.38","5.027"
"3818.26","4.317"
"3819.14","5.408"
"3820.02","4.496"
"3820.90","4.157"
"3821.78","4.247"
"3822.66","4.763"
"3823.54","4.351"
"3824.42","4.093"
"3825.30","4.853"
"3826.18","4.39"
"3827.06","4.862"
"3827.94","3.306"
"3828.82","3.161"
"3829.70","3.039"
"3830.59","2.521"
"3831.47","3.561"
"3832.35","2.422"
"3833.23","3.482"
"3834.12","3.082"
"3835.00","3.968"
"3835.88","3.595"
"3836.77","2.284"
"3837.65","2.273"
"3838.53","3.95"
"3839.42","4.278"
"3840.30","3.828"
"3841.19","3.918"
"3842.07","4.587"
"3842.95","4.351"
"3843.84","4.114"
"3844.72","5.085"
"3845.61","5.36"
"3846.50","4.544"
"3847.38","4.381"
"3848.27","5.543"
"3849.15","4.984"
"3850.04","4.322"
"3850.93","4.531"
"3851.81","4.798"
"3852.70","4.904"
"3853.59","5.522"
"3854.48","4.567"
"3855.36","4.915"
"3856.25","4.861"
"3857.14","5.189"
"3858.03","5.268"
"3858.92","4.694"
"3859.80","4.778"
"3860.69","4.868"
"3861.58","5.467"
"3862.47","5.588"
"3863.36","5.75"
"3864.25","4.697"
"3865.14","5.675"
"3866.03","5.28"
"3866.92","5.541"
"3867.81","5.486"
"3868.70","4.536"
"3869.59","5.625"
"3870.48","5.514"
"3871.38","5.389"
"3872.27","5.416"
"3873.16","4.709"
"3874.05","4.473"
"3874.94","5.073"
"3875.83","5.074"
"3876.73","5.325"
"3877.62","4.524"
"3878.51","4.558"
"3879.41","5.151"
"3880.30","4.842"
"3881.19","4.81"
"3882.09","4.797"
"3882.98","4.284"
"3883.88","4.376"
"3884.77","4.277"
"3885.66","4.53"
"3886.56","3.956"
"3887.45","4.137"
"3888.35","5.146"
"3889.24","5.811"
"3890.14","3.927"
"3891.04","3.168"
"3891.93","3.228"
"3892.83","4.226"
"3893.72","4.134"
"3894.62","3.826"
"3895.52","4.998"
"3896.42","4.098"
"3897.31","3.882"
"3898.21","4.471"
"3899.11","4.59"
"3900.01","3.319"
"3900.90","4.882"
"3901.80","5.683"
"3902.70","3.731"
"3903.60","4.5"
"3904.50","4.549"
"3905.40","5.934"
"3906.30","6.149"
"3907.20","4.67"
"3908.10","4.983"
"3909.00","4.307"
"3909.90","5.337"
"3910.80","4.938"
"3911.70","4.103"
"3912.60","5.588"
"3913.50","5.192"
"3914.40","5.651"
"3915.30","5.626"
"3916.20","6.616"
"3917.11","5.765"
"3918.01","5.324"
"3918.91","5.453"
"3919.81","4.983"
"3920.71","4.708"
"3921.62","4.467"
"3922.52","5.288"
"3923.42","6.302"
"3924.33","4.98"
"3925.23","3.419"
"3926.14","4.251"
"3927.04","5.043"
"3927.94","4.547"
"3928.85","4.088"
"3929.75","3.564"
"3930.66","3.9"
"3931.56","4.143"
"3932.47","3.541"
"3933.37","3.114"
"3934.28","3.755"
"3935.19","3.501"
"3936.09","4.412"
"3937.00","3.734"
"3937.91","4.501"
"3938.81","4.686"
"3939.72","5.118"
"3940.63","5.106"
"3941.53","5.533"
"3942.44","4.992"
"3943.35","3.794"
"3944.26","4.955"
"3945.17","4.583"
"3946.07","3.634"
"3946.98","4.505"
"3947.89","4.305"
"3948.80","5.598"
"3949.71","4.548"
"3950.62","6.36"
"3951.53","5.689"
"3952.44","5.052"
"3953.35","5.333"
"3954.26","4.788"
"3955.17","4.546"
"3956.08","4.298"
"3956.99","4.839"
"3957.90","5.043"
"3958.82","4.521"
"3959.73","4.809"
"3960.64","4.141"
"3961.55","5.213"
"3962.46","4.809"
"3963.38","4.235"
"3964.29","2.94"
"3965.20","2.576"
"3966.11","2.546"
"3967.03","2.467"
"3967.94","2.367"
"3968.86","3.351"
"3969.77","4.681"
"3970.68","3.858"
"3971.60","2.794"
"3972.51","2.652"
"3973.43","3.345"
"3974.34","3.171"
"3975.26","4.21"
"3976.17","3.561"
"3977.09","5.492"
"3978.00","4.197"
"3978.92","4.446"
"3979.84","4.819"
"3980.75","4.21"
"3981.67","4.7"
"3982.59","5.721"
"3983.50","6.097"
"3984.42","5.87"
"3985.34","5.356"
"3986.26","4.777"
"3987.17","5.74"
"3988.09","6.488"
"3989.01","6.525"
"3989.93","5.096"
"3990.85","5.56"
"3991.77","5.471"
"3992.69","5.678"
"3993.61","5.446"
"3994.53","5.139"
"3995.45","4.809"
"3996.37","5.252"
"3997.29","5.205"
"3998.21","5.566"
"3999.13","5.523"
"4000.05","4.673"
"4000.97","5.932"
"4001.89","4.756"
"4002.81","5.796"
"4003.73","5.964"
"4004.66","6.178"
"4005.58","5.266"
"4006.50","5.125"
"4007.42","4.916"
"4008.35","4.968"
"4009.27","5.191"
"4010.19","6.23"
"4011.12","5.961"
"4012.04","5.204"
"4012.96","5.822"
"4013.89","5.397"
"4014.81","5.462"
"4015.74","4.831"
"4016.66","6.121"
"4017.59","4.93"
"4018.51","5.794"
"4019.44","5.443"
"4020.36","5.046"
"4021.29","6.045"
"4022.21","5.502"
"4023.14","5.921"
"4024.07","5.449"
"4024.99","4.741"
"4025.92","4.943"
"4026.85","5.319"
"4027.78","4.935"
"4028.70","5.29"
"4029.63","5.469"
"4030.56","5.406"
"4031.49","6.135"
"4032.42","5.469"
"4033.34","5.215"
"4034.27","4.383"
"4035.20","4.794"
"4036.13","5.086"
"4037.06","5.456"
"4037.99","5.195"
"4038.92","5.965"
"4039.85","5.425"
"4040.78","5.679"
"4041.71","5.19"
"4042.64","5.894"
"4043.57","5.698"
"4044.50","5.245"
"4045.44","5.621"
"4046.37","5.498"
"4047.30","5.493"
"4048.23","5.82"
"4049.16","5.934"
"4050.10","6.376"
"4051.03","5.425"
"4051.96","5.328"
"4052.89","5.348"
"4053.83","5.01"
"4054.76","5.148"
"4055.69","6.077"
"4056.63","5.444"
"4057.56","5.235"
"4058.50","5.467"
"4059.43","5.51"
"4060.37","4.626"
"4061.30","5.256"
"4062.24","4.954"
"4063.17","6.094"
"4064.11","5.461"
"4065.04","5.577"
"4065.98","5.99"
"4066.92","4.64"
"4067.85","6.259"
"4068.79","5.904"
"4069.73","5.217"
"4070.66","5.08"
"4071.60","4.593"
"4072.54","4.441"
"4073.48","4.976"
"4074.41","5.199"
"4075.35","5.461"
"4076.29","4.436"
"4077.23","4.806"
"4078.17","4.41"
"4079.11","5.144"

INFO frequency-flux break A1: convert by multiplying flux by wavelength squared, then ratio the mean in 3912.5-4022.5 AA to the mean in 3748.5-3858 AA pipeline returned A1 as 1.2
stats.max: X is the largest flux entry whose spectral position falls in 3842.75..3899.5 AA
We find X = 5.811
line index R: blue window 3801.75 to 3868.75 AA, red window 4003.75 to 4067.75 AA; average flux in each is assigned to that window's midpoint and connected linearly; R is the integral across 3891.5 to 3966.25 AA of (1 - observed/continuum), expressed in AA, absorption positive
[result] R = 4.62 AA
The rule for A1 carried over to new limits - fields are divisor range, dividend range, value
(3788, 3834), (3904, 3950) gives 1.19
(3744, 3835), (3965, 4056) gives 1.38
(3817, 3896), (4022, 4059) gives 1.32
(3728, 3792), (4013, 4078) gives 1.40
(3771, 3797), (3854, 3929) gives 1.17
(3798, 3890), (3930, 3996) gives 1.06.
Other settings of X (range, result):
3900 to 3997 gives 6.616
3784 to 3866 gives 5.75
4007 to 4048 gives 6.23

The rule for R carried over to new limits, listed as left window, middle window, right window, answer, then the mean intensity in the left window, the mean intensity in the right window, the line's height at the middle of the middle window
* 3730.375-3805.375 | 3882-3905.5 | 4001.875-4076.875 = 1.6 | 4.07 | 5.4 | 4.69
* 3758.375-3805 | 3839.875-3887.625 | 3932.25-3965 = -5.0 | 4.26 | 4.56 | 4.41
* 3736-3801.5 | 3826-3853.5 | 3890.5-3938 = 2.0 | 4.06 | 4.59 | 4.32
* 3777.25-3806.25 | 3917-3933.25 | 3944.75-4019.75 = 0.4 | 4.41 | 4.86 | 4.73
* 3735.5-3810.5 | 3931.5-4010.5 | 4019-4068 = 6.0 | 4.13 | 5.43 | 5.08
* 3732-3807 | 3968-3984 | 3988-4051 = 3.3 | 4.07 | 5.45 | 5.21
